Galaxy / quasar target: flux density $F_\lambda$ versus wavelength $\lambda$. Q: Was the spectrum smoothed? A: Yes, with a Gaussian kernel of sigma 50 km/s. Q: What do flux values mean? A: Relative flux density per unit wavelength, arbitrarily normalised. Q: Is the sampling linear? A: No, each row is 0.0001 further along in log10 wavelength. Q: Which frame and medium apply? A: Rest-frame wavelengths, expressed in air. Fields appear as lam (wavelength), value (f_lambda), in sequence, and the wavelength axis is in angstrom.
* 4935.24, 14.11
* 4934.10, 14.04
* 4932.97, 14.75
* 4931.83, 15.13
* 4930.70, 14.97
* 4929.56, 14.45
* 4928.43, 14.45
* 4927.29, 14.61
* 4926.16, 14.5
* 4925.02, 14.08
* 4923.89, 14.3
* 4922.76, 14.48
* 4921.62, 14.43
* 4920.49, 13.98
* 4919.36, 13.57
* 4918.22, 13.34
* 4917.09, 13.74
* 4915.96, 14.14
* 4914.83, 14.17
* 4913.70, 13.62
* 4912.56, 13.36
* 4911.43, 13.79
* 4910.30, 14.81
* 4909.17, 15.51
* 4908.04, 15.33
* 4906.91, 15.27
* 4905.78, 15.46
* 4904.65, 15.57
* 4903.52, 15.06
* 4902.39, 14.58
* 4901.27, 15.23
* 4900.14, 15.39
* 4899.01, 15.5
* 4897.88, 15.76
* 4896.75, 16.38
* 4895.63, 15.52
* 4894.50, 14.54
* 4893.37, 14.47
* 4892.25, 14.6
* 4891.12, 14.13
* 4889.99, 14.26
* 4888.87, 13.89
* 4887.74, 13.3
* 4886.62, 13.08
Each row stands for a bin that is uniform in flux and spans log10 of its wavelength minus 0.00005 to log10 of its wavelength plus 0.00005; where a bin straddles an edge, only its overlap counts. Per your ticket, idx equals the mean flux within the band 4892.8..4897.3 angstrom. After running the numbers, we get 15.2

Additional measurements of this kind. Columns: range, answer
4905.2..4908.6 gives 15.4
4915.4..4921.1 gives 13.8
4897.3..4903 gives 15.3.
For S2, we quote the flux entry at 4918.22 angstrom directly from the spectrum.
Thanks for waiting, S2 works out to 13.34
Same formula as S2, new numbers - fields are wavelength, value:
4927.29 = 14.61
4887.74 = 13.3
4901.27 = 15.23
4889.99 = 14.26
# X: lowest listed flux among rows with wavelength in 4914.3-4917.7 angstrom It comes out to 13.74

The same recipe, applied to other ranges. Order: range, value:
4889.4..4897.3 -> 14.13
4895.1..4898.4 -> 15.52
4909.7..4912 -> 13.79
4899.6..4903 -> 14.58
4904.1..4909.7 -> 15.27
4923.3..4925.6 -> 14.08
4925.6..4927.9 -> 14.5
